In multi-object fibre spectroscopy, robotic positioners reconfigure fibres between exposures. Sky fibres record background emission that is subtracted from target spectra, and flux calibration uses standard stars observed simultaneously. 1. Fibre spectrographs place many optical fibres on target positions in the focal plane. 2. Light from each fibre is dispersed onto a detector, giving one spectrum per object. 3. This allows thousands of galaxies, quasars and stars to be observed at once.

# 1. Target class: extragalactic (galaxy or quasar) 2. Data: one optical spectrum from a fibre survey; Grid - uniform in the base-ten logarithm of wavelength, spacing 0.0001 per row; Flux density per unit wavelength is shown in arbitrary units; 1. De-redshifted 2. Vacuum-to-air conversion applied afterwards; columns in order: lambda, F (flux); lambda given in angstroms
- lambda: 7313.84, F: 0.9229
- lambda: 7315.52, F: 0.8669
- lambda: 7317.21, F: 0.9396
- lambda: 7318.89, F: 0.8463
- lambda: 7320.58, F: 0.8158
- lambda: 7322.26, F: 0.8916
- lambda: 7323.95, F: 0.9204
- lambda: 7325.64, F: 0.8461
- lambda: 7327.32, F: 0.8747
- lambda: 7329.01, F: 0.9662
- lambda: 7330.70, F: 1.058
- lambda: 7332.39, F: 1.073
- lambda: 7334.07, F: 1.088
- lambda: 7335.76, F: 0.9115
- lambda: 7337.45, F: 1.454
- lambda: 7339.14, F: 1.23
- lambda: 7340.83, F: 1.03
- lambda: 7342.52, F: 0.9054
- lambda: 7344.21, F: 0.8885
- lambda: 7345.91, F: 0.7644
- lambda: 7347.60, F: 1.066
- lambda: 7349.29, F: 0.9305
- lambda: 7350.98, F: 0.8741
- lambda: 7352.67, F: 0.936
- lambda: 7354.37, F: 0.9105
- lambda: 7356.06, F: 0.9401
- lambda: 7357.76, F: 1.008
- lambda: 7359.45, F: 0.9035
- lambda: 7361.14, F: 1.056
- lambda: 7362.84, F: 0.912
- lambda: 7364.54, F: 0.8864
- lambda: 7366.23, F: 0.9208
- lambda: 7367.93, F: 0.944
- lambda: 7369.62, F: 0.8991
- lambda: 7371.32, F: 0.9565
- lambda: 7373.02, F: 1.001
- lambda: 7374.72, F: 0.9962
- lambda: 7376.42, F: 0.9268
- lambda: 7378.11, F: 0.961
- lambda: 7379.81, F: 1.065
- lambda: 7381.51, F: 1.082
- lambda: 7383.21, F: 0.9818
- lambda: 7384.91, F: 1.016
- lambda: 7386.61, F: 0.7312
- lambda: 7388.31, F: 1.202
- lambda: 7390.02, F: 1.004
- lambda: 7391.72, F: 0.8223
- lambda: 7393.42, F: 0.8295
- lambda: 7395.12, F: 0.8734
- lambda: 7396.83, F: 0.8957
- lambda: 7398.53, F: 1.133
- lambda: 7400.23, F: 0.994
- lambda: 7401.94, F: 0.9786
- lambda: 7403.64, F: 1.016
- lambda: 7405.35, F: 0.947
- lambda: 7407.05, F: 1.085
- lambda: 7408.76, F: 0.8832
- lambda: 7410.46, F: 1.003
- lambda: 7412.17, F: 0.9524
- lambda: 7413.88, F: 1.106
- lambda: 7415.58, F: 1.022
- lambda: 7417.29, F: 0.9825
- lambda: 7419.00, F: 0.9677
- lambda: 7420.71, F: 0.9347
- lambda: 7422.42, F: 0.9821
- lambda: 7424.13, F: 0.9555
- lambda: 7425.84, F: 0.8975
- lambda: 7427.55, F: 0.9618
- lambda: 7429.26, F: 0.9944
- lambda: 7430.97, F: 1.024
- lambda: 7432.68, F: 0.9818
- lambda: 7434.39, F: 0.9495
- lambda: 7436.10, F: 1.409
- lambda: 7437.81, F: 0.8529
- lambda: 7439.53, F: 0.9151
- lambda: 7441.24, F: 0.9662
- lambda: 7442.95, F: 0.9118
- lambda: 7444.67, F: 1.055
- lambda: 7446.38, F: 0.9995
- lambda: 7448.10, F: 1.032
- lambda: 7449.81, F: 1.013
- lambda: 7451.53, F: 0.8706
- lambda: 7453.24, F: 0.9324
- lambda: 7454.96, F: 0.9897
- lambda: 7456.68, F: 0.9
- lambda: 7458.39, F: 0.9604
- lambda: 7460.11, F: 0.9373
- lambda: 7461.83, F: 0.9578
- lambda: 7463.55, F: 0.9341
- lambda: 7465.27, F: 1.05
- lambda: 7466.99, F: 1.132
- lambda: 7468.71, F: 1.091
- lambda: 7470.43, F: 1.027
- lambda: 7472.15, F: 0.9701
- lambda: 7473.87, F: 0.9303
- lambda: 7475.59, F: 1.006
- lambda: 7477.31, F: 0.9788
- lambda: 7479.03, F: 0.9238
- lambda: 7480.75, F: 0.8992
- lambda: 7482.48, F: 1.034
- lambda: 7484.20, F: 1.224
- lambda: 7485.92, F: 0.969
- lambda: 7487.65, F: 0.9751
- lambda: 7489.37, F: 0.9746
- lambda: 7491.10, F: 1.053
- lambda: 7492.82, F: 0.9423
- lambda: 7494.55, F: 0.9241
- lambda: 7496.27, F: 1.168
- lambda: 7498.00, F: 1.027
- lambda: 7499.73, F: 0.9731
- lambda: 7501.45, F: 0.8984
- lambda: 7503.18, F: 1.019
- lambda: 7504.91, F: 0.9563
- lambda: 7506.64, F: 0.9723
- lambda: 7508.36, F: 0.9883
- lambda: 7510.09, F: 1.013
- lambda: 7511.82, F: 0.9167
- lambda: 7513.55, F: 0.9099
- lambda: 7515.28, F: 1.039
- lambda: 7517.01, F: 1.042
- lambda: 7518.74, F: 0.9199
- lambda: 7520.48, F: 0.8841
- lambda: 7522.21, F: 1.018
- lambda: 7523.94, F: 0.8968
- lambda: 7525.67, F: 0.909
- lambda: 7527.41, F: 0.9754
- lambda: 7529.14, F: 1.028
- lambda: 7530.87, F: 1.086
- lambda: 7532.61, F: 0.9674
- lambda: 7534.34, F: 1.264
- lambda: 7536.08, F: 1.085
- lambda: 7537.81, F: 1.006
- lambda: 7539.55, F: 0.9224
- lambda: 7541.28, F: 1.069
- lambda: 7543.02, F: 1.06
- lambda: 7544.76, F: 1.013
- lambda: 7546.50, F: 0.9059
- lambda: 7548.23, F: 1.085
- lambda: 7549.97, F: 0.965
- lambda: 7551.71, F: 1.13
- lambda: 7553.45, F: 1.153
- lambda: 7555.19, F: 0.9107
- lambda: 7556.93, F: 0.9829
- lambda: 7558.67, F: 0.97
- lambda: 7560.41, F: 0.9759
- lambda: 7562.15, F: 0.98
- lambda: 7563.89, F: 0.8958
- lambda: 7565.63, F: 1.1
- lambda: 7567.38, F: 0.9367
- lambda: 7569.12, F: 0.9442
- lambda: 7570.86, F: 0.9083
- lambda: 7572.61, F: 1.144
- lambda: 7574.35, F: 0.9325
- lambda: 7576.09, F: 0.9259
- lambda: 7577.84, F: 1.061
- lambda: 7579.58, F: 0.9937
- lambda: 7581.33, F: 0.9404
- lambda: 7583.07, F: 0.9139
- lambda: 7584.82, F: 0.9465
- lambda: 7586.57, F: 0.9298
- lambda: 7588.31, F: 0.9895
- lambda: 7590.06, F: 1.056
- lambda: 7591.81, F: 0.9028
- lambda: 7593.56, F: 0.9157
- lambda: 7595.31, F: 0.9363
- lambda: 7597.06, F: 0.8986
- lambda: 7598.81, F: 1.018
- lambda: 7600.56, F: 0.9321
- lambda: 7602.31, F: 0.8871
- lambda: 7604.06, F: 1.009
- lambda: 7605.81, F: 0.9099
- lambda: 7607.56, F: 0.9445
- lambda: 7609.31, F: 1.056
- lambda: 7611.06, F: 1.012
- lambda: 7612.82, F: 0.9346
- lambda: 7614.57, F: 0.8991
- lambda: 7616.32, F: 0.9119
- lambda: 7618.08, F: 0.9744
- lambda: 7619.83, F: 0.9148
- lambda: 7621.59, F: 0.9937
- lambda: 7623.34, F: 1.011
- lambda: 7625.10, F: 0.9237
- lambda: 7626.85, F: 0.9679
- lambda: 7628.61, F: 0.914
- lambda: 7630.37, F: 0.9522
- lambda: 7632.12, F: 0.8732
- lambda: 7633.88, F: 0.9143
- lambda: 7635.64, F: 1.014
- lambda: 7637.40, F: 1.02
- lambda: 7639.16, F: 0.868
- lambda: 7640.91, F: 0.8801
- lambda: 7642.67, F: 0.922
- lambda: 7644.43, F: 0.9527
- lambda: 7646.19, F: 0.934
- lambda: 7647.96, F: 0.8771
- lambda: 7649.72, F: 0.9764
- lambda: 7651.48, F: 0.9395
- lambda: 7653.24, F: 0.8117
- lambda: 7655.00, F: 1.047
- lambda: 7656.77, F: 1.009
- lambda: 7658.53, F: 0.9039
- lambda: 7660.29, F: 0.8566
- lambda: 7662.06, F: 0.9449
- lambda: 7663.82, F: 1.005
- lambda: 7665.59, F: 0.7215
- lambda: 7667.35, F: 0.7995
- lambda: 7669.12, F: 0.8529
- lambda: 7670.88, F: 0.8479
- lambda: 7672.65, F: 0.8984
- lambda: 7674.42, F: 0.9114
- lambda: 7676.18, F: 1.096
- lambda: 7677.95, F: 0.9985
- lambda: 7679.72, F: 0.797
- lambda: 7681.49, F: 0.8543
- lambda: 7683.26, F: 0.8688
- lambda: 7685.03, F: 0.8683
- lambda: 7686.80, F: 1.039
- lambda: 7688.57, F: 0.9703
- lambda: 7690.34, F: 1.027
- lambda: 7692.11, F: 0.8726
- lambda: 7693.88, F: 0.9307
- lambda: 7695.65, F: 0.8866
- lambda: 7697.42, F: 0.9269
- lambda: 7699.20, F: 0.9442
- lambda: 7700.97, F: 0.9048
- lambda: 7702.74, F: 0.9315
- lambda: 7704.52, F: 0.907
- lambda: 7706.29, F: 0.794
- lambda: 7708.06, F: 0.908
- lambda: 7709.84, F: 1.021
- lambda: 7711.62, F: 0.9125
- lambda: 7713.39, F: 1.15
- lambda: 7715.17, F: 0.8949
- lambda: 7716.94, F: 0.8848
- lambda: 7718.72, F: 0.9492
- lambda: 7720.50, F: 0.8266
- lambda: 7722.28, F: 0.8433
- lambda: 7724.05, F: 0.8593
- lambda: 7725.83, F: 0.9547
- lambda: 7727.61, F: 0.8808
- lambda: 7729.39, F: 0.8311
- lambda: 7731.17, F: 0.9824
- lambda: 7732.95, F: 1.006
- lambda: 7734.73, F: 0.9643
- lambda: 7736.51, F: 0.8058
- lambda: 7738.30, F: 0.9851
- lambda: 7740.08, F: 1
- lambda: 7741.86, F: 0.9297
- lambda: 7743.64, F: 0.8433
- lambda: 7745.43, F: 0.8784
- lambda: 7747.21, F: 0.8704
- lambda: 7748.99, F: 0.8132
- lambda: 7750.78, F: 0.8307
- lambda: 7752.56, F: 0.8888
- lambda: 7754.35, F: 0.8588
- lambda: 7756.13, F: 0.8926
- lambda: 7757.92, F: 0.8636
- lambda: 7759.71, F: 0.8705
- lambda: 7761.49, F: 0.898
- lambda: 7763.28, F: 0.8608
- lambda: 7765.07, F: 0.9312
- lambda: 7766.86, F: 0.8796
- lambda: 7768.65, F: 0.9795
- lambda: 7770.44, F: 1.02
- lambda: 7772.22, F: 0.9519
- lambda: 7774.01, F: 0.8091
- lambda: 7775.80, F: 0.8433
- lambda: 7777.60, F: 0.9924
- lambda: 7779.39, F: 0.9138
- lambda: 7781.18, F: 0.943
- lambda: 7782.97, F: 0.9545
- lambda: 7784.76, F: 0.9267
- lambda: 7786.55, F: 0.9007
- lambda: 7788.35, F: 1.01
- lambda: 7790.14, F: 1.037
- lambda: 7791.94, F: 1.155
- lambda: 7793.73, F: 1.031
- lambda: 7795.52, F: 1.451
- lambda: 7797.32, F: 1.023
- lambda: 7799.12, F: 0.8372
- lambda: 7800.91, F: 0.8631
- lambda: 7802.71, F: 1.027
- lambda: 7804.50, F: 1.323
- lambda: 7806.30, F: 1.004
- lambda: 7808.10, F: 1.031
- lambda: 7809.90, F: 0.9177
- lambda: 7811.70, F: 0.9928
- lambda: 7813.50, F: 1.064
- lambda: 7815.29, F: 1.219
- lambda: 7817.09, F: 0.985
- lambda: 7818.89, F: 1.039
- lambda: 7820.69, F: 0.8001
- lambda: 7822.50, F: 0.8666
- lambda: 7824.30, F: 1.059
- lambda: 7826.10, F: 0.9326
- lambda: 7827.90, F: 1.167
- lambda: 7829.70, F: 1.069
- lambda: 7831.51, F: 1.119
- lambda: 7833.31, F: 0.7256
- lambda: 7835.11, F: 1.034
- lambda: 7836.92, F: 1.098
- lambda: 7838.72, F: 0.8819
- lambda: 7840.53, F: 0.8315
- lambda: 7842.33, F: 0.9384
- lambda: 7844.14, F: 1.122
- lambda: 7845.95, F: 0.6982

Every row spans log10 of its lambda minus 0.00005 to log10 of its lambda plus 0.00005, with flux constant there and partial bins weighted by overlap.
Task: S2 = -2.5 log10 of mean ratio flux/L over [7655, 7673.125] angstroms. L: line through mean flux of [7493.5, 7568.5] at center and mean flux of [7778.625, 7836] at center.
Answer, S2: 0.13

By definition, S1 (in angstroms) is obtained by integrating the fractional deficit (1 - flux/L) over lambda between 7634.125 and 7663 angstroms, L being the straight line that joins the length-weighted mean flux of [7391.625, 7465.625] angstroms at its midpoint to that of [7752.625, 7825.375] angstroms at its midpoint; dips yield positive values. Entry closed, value 1.19 angstroms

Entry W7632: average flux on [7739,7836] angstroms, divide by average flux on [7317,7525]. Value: 0.99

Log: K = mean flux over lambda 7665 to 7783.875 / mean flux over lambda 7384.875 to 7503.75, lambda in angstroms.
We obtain 0.92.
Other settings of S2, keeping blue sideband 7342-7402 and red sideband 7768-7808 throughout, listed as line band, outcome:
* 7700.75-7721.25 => 0.075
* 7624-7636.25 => 0.051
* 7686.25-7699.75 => 0.047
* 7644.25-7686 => 0.091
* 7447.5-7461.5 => 0.007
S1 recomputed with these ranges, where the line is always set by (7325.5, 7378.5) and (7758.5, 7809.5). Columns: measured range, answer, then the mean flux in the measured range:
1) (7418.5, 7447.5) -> -0.33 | 0.986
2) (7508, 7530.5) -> 0.22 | 0.967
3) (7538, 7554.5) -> -0.92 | 1.03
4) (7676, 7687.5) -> 0.69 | 0.919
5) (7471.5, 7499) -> -0.68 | 1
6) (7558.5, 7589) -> 0.17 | 0.972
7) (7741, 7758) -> 1.95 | 0.867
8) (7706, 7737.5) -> 1.98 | 0.917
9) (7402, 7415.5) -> -0.33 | 1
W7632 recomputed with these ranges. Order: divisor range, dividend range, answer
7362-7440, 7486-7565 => 1.02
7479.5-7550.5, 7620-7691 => 0.93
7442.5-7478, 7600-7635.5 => 0.96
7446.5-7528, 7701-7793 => 0.94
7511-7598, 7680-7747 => 0.93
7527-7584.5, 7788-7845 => 1.01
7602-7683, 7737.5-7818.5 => 1.04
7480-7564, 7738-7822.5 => 0.96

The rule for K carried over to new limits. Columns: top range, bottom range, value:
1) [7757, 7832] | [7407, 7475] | 1.00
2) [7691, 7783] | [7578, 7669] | 0.97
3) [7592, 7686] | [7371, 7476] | 0.94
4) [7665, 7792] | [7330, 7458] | 0.93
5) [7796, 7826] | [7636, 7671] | 1.11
